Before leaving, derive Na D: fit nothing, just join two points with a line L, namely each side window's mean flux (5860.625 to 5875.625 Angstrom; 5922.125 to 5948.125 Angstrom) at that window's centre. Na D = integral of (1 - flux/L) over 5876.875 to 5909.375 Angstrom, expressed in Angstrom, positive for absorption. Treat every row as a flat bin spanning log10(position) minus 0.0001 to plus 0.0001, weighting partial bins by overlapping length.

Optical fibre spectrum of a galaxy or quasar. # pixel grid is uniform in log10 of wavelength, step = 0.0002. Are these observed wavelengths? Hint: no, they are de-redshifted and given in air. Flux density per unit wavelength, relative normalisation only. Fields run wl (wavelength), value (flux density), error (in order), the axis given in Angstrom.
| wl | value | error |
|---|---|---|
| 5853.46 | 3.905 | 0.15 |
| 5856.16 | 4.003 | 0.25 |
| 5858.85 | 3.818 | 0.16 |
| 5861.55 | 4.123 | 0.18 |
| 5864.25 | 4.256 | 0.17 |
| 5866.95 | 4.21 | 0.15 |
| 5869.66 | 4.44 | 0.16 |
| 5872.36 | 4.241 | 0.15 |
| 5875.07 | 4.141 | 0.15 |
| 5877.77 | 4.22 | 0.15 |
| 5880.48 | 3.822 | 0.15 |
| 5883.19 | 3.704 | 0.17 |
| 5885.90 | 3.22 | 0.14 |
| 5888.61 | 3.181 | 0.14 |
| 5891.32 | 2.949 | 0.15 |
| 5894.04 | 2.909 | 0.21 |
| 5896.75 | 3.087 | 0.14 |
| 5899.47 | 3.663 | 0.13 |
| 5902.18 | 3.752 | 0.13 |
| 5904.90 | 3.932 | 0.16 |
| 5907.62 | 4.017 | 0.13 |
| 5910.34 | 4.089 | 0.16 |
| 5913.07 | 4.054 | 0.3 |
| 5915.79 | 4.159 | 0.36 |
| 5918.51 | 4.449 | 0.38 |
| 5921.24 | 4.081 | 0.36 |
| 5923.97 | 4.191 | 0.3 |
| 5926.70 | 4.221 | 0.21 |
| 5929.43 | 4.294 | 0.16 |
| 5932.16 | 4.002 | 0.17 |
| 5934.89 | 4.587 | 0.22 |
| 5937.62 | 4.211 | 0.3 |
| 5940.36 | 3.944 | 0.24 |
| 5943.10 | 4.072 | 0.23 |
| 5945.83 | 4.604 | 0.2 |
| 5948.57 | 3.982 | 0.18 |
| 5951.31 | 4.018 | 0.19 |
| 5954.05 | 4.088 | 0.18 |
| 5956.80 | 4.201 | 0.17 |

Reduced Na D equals 5.4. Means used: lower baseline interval 4.24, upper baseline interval 4.22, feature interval 3.54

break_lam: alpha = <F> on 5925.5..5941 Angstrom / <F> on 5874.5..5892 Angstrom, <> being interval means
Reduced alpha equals 1.17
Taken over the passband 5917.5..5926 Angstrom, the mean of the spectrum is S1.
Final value 4.23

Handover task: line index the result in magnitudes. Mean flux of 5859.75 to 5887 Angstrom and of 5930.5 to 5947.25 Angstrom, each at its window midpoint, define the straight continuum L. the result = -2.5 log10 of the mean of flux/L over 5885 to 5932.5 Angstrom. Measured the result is 0.10 mag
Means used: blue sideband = 4.04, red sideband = 4.24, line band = 3.79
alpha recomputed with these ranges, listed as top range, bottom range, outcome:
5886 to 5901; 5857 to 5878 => 0.76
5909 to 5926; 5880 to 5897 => 1.28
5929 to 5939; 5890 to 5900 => 1.37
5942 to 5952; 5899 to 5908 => 1.09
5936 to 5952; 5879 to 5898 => 1.27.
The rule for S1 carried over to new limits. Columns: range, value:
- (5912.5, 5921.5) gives 4.21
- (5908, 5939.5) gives 4.2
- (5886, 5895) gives 3.05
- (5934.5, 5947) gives 4.26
